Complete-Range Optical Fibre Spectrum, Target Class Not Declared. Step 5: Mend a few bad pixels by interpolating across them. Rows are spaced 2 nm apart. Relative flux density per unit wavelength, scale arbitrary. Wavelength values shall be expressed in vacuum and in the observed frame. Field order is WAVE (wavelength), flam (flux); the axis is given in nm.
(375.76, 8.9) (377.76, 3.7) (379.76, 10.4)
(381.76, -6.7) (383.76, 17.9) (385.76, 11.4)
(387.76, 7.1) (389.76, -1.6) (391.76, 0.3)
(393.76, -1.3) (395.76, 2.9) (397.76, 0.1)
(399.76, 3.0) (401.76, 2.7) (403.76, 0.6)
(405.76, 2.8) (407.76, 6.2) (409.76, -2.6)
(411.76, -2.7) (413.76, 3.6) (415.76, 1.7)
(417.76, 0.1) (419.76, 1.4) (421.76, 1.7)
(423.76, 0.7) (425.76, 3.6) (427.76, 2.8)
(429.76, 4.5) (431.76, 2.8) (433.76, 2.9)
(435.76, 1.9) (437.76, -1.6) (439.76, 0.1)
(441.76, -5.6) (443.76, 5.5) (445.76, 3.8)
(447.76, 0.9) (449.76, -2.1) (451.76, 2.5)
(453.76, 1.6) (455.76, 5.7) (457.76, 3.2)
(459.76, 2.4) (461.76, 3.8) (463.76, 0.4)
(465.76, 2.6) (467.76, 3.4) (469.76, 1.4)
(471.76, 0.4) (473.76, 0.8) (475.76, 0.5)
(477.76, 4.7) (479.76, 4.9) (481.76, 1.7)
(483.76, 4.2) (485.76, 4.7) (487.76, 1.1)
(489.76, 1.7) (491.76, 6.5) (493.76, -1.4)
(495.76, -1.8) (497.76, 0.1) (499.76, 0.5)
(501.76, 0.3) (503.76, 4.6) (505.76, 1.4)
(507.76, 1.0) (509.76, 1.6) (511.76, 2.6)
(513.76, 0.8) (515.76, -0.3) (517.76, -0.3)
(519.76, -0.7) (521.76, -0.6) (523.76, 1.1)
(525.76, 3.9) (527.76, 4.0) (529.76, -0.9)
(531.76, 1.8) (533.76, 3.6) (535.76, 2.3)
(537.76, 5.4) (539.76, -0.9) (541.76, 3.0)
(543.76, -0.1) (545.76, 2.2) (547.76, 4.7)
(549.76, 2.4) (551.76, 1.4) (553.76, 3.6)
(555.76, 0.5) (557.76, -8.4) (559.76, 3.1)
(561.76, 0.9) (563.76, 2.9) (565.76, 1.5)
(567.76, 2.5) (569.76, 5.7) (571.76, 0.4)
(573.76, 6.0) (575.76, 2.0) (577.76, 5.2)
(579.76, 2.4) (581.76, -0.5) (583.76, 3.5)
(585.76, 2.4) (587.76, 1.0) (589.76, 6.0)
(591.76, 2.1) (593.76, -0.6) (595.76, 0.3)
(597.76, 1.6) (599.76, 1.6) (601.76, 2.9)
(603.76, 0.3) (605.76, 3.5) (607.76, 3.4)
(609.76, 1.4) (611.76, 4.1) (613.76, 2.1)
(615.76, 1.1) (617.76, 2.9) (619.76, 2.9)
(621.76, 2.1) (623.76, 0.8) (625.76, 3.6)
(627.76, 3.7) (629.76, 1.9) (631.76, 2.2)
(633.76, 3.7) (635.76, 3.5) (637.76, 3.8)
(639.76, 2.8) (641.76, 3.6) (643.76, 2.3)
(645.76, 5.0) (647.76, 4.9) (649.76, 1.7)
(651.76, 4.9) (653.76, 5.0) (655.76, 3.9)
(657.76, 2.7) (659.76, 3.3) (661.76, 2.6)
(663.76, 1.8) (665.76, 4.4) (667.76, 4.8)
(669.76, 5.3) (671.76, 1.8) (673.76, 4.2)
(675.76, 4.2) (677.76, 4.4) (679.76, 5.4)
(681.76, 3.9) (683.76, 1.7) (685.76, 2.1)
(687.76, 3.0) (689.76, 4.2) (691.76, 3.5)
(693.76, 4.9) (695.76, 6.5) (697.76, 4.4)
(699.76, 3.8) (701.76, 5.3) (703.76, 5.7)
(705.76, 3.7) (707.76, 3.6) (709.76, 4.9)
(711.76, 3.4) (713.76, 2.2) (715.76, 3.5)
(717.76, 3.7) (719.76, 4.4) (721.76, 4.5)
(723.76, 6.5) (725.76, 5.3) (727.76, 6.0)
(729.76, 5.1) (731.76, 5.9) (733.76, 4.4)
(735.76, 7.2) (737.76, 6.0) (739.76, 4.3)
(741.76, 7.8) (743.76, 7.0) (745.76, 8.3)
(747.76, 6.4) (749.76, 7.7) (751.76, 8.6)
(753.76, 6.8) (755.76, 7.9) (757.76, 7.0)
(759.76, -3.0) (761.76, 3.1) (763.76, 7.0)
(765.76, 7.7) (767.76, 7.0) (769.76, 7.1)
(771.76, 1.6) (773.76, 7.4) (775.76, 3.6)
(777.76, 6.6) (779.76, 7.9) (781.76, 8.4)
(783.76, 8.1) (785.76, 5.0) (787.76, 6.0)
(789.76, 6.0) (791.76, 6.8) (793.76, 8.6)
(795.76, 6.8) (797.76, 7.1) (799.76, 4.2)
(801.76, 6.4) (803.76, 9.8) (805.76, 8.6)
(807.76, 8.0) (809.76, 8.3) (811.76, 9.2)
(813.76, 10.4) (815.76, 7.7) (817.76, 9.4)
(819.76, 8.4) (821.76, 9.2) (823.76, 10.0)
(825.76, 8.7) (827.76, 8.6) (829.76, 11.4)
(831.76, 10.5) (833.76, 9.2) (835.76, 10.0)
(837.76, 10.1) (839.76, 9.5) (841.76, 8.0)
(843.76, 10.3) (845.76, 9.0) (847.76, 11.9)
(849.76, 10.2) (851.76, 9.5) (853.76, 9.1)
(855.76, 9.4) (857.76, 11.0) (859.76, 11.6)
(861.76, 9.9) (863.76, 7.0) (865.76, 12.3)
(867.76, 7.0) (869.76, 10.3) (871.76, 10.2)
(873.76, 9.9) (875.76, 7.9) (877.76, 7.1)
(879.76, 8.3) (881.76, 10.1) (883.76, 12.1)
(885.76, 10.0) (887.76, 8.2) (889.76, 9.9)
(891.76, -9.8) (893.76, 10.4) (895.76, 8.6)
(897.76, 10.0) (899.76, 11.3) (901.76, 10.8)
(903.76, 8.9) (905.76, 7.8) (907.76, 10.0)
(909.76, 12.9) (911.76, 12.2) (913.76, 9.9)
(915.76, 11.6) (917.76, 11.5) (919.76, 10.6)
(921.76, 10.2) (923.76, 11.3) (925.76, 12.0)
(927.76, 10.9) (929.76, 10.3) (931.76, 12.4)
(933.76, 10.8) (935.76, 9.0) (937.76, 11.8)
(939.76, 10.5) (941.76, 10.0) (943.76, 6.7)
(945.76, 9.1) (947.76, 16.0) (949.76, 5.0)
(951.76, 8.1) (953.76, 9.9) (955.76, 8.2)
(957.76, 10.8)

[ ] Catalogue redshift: 0.86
